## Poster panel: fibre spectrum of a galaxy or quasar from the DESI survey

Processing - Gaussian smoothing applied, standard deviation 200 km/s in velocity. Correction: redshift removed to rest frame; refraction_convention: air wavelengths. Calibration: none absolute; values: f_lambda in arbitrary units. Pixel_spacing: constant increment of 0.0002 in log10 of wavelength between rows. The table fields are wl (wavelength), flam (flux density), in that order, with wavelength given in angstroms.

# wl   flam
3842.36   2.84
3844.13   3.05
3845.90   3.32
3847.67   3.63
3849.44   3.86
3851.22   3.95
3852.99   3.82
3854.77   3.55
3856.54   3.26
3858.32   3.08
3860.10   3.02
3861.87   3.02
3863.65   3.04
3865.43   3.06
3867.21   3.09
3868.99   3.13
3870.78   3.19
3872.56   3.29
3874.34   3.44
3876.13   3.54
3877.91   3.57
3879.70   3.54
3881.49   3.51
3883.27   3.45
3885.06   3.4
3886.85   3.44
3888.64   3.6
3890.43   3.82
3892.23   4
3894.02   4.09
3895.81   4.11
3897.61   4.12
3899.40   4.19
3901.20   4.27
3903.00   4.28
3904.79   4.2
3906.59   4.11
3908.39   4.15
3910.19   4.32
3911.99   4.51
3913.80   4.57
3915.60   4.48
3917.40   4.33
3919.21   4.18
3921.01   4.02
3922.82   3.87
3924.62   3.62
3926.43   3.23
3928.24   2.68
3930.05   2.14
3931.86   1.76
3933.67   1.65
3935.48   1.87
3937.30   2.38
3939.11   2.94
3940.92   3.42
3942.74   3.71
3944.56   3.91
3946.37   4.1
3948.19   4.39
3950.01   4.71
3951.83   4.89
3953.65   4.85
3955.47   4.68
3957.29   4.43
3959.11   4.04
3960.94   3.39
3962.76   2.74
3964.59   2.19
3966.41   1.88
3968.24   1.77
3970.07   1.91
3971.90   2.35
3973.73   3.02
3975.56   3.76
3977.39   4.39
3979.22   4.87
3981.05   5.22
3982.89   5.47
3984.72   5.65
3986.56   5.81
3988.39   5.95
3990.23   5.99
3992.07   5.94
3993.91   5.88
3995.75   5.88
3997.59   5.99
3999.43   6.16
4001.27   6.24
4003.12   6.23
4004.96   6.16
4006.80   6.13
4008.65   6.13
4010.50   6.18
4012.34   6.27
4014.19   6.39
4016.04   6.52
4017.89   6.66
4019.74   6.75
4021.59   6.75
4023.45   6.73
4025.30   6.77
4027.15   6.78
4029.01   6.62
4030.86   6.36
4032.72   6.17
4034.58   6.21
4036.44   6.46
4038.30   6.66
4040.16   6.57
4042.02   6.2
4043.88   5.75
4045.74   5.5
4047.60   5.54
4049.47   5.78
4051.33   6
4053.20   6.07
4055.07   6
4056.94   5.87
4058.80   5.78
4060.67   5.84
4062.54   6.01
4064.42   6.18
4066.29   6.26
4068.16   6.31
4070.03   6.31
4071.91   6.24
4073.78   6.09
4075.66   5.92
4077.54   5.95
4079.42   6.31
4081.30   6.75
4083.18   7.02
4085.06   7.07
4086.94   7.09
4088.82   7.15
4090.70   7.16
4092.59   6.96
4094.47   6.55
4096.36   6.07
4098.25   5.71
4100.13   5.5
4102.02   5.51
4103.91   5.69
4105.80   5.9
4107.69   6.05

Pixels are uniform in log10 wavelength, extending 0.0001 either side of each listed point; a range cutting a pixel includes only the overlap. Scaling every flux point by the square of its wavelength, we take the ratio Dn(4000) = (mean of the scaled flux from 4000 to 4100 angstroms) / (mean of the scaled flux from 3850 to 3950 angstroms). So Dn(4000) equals 1.91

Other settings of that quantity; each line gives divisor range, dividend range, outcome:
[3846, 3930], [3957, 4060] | 1.58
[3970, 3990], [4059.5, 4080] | 1.40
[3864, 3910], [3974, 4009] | 1.60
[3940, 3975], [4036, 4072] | 1.82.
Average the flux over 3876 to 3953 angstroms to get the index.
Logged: 3.7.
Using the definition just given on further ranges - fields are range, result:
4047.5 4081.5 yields 6.06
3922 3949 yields 3.04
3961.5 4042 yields 5.46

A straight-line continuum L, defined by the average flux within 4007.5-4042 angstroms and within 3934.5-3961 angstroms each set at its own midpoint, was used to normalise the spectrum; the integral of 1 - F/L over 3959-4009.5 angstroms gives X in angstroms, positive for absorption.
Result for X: 5.0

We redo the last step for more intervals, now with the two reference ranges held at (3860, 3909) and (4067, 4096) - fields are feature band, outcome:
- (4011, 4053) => -3.6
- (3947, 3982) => 8.4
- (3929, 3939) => 5.3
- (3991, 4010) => -2.5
